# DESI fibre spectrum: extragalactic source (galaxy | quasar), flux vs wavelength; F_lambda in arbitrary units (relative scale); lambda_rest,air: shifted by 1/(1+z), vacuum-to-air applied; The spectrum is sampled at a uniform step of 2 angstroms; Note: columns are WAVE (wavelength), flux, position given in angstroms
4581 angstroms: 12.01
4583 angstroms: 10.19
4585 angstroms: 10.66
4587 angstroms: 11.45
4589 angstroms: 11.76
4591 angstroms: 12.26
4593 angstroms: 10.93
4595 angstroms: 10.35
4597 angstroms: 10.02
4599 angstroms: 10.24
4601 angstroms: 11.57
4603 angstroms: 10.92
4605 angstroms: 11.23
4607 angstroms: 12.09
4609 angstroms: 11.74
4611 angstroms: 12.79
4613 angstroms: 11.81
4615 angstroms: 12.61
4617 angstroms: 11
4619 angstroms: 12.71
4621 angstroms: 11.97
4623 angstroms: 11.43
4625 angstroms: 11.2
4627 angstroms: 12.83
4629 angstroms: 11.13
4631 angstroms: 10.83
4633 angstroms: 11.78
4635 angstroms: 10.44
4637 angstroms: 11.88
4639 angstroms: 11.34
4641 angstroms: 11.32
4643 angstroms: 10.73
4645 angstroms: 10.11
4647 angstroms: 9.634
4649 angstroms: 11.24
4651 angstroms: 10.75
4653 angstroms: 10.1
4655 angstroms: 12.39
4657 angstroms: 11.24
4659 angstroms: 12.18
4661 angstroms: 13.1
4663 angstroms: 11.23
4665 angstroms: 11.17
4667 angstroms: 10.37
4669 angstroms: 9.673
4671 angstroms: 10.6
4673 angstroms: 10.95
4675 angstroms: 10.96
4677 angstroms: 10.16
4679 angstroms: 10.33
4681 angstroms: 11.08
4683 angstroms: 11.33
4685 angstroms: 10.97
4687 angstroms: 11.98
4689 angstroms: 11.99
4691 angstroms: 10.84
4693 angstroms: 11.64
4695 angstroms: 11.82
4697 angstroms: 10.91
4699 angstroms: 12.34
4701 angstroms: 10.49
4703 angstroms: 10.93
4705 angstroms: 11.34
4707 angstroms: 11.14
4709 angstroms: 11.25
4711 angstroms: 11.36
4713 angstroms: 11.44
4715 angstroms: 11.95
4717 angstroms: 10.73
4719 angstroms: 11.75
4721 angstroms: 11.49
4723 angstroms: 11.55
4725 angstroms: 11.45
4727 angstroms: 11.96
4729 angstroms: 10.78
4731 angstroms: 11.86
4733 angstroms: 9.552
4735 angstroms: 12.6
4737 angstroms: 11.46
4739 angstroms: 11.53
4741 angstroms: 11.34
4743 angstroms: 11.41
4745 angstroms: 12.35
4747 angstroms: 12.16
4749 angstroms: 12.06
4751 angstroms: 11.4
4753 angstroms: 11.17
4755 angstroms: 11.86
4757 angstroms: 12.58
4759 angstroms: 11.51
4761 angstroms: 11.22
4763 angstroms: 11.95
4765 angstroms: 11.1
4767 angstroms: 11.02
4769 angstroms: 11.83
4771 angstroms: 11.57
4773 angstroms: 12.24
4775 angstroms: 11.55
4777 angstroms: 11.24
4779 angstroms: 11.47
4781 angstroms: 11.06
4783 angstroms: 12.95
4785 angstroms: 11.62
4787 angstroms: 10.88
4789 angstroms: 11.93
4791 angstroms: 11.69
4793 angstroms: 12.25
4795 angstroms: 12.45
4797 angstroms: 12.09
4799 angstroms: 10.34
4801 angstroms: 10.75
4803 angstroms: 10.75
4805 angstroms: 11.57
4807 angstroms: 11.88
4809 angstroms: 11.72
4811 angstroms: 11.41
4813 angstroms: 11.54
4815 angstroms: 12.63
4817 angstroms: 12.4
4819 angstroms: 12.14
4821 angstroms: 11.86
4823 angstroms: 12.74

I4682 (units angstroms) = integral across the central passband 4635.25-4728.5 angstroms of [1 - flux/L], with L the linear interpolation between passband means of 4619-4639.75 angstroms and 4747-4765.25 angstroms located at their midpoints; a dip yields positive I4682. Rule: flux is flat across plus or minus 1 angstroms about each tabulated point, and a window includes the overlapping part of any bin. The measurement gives 3.4 angstroms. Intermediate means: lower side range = 11.5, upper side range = 11.7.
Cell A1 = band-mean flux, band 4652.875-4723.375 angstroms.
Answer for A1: 11.3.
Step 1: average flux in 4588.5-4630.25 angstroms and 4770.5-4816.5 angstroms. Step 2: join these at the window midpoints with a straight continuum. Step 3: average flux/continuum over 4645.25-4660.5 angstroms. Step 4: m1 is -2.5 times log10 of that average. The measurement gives 0.045 mag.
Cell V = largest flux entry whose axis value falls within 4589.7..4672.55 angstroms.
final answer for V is 13.1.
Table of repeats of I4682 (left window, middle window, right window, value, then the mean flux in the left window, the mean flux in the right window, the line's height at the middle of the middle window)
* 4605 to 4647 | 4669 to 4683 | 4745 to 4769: 1.1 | 11.5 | 11.7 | 11.6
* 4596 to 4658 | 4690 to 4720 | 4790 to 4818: 0.4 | 11.3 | 11.7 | 11.5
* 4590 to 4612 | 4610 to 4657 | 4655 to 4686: -0.9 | 11.3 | 11.1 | 11.2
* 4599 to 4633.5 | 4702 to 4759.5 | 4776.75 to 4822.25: 0.9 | 11.7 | 11.7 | 11.7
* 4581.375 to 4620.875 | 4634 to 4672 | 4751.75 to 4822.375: 1.5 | 11.4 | 11.7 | 11.5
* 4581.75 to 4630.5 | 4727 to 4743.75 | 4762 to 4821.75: 0.4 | 11.5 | 11.7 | 11.6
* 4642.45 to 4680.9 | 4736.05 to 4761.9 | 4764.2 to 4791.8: -0.6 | 10.9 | 11.6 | 11.4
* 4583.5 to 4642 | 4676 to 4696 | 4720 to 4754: 0.5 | 11.4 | 11.5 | 11.5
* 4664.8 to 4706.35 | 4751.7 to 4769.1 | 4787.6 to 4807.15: -0.3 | 11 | 11.5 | 11.4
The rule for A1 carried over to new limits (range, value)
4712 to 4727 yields 11.5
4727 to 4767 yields 11.6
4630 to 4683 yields 11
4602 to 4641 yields 11.7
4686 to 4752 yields 11.5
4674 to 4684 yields 10.8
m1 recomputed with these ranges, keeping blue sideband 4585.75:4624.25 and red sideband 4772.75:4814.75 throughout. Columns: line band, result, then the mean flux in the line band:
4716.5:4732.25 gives 0.01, 11.4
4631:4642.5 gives 0.02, 11.3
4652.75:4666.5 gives -0.01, 11.7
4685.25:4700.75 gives 0.00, 11.6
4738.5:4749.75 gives -0.02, 11.8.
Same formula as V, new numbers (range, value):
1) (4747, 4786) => 12.95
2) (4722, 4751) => 12.6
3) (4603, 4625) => 12.79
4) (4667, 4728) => 12.34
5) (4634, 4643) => 11.88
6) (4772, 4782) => 12.24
